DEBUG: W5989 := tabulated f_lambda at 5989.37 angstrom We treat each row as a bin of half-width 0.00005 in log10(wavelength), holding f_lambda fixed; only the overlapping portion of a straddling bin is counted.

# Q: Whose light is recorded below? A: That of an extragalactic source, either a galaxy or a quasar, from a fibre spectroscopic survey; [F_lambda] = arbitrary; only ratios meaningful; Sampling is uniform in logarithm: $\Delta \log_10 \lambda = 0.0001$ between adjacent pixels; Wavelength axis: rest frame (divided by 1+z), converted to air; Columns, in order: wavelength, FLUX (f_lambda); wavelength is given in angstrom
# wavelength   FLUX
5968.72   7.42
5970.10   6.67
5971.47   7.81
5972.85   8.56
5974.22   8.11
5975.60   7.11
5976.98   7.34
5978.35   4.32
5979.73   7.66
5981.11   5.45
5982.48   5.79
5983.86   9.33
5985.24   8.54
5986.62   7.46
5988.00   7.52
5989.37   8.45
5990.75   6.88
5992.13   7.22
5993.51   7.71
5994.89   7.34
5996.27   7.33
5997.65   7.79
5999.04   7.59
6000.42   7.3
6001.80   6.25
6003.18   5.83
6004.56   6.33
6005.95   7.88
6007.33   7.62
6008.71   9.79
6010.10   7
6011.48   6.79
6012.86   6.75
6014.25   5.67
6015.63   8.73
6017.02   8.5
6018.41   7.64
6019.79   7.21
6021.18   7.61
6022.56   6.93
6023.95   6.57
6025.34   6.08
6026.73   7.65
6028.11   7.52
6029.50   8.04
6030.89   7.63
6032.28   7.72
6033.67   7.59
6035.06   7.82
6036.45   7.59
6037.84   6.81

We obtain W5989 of 8.45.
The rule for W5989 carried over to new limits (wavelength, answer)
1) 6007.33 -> 7.62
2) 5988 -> 7.52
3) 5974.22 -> 8.11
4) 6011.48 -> 6.79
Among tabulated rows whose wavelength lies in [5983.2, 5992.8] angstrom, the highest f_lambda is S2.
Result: 9.33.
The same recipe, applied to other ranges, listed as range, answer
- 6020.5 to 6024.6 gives 7.61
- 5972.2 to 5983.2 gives 8.56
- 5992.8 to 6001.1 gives 7.79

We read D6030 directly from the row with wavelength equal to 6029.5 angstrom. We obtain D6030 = 8.04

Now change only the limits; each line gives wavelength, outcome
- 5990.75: 6.88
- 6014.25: 5.67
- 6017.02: 8.5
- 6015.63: 8.73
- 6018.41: 7.64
